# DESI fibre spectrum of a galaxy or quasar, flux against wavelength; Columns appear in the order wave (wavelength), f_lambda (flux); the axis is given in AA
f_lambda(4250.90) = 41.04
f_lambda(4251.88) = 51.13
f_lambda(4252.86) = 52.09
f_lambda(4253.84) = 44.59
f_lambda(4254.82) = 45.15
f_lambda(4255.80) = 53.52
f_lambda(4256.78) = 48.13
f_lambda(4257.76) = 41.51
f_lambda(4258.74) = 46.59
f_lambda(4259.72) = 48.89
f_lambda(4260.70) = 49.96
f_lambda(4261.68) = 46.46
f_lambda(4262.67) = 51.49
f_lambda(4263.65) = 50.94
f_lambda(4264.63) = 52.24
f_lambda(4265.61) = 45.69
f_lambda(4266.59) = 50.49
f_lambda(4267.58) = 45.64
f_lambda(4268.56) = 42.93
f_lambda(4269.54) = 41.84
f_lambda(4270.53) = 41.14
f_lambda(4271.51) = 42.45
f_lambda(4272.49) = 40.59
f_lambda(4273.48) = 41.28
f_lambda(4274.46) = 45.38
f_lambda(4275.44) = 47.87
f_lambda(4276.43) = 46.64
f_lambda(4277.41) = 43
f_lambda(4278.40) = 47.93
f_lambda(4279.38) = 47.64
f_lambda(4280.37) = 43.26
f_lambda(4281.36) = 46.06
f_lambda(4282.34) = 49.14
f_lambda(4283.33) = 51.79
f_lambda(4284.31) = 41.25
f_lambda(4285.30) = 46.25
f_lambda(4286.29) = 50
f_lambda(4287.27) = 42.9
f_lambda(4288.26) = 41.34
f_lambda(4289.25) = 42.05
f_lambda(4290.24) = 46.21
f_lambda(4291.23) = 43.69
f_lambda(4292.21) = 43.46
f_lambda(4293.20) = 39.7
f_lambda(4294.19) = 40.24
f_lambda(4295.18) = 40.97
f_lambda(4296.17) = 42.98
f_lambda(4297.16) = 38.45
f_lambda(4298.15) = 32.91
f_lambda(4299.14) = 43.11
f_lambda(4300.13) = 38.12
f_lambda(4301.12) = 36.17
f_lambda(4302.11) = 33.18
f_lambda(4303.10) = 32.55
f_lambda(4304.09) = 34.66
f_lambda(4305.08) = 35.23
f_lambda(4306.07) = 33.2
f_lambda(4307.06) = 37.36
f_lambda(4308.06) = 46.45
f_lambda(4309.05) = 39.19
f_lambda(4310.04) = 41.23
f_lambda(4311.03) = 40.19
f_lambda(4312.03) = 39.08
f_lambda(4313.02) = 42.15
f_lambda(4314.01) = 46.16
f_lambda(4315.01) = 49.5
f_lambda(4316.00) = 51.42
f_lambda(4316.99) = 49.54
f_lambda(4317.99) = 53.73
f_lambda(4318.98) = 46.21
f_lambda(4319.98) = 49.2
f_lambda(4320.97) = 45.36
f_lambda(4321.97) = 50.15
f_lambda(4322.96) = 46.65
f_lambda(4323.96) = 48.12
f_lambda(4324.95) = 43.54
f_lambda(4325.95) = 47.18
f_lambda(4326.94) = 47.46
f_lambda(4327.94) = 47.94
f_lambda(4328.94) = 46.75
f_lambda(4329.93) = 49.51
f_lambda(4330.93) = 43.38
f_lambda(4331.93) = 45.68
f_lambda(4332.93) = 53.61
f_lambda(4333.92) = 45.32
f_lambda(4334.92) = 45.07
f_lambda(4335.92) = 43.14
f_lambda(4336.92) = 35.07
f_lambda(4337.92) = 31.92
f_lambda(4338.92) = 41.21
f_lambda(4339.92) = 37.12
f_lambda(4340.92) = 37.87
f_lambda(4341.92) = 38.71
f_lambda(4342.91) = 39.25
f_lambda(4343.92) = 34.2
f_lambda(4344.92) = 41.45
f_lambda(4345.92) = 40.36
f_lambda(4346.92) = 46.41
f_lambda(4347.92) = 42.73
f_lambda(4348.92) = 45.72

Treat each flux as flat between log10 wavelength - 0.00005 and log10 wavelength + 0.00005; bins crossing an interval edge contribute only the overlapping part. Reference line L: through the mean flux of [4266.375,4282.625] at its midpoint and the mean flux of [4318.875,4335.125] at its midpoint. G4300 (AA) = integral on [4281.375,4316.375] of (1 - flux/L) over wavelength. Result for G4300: 3.3 AA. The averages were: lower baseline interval 44.7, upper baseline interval 47.2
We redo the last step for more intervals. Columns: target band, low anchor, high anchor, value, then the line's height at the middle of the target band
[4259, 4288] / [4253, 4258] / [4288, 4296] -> -0.9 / 44.8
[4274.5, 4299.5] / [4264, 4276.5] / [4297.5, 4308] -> -2.2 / 40.4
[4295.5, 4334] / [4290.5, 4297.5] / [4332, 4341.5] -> -1.8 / 41.5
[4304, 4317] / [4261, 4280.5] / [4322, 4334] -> 1.4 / 46.9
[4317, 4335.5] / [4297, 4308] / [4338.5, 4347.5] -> -4.5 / 38.2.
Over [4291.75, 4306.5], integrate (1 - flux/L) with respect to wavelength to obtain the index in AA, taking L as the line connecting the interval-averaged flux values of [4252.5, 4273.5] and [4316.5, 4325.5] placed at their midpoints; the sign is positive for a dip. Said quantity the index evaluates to 3.0 AA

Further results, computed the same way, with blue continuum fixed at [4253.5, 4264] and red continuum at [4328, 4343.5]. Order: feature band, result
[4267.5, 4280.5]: 0.8 AA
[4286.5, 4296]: 0.6 AA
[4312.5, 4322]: -1.0 AA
